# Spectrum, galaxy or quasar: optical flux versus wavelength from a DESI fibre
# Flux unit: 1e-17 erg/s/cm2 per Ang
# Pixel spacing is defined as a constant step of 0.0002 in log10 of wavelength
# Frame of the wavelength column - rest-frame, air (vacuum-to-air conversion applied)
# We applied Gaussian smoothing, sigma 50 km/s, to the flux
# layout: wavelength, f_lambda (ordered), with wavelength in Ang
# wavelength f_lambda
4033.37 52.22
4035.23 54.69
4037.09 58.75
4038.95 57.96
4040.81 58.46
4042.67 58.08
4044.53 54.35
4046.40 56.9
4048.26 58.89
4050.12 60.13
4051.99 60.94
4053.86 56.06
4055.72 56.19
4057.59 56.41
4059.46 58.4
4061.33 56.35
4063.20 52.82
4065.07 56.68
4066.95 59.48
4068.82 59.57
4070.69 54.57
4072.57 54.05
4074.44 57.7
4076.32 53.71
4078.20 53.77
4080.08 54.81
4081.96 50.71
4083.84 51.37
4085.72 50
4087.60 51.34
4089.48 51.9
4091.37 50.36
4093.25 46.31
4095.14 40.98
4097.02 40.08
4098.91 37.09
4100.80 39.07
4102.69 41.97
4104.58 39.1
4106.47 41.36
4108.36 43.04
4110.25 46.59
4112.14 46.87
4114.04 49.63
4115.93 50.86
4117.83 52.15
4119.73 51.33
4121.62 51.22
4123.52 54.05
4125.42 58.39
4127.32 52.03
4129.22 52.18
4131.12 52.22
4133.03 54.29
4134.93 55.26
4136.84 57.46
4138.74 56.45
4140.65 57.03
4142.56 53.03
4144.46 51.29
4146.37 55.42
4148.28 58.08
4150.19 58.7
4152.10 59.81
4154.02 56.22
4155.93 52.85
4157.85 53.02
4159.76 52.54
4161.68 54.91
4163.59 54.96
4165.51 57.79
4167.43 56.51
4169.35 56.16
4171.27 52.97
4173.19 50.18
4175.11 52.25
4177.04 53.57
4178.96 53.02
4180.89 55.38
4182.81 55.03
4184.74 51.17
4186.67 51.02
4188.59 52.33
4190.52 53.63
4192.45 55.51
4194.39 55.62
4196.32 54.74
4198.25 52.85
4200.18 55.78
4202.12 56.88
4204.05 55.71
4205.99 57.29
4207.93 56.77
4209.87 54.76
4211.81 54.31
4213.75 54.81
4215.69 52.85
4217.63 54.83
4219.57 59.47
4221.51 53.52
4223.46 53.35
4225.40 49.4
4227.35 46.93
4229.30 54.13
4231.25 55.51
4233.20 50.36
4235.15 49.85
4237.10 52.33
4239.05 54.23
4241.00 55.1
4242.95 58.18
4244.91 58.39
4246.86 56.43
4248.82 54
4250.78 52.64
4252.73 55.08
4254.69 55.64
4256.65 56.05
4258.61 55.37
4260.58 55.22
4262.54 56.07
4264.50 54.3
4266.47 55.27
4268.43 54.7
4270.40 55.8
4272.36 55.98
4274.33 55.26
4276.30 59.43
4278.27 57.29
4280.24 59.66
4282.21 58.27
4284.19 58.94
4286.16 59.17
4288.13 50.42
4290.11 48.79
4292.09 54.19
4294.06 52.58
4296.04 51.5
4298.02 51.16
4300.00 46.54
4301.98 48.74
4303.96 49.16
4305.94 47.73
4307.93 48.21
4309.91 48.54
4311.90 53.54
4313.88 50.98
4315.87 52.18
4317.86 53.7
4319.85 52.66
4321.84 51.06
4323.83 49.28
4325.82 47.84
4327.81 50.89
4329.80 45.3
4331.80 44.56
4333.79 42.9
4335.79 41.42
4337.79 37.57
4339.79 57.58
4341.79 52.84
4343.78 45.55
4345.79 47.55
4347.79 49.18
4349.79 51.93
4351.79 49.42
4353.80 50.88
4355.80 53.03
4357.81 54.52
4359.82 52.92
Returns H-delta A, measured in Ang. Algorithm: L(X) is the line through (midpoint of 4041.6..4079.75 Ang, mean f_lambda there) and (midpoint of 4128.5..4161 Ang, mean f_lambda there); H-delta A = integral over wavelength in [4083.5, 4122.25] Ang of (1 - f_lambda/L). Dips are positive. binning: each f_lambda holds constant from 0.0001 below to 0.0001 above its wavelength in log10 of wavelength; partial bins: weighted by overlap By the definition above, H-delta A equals 6.7 Ang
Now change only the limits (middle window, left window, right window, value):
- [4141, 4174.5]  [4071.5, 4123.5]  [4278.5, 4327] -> -3.88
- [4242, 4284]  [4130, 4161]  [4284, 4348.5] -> -3.95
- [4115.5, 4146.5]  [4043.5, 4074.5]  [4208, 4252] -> 1.06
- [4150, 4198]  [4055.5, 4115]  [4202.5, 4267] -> -1.50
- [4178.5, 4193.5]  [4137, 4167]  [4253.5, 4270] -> 0.56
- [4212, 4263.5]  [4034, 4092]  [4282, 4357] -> -2.37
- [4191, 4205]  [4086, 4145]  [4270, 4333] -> -1.32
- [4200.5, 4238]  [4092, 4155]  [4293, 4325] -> -2.59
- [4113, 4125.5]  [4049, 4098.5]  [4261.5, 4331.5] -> 0.29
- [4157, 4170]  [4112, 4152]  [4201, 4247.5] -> -0.24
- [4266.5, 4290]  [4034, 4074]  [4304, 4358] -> -2.66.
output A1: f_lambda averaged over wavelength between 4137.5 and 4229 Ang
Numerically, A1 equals 54.5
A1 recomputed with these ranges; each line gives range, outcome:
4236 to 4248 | 55.7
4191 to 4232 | 54.5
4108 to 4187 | 53.6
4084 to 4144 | 49.2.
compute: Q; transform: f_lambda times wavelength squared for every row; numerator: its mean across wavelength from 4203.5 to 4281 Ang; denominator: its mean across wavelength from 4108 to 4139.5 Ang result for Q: 1.11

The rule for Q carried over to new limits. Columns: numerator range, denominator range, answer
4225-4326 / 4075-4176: 1.11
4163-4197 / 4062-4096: 1.07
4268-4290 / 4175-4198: 1.10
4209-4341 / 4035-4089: 1.04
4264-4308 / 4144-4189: 1.04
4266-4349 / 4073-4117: 1.20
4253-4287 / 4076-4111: 1.33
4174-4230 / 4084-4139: 1.16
